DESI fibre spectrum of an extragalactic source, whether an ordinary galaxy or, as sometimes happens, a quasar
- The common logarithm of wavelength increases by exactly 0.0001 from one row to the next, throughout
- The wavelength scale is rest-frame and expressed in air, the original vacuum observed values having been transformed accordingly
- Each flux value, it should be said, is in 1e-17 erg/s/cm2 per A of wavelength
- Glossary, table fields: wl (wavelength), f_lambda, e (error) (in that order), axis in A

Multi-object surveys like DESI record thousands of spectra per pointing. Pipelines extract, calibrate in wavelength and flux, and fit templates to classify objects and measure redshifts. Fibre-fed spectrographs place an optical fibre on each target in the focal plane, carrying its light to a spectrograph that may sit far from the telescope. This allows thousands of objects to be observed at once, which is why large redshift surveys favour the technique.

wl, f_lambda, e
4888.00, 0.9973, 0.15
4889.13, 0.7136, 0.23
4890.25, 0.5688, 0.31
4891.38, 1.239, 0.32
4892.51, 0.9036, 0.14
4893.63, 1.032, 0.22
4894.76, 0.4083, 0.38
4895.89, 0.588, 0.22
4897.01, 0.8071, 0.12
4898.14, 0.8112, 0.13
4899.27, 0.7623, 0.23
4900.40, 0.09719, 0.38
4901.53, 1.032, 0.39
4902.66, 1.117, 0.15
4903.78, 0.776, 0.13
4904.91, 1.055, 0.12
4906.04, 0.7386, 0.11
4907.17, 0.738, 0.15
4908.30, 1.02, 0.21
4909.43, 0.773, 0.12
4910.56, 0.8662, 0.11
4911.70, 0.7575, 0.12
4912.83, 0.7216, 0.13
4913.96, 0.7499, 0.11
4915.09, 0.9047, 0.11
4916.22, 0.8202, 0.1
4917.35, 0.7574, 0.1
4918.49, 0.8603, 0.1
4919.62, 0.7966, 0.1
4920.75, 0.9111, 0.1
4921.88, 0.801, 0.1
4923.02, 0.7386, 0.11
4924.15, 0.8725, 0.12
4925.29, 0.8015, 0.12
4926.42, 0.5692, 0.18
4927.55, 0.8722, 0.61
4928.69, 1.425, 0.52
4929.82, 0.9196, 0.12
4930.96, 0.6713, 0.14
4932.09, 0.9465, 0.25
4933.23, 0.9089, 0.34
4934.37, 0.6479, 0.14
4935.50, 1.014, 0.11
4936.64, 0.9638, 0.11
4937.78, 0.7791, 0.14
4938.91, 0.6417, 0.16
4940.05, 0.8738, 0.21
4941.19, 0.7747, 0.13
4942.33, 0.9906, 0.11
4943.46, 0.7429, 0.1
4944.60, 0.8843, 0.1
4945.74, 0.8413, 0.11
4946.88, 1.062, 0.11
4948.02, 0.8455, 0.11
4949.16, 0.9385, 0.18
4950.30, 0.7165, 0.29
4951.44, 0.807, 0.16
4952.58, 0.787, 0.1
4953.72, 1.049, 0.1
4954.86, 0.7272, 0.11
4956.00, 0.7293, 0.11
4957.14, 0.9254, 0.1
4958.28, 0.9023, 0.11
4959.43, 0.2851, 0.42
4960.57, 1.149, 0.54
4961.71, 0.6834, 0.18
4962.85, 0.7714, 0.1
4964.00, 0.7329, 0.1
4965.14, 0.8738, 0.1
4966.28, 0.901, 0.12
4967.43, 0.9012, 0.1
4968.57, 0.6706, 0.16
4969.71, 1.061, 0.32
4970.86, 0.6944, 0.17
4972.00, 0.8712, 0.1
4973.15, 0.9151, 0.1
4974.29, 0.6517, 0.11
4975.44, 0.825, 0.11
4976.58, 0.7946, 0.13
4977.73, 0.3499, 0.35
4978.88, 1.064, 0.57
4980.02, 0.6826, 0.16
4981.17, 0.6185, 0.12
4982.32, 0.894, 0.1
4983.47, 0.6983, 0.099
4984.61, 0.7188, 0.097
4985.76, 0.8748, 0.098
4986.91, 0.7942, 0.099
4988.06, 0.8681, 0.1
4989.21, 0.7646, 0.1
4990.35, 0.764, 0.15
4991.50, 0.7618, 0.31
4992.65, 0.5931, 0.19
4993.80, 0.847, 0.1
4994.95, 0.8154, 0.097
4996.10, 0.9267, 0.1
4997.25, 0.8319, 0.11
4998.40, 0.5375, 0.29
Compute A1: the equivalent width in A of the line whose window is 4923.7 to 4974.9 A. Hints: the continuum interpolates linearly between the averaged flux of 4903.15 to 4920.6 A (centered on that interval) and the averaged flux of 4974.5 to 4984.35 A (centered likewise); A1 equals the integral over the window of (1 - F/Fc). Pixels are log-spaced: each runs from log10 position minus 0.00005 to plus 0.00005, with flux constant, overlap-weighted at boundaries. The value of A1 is -4.16 A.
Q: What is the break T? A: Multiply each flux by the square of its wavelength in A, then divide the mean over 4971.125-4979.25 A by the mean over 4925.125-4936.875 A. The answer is 0.9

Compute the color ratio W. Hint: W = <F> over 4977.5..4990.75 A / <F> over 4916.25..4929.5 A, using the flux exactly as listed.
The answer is 0.90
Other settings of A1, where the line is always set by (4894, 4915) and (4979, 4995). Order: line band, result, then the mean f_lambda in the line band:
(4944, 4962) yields -1.5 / 0.835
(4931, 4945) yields -1.2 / 0.84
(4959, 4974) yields -0.8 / 0.811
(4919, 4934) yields -1.7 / 0.861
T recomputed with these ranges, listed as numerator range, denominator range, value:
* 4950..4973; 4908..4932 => 0.99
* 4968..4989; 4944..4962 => 0.94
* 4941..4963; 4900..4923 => 1.03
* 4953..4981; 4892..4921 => 1.02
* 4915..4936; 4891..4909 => 1.06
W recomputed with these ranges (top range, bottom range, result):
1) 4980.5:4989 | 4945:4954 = 0.89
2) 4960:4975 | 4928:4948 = 0.94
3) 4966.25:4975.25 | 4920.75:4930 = 0.95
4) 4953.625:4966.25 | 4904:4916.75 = 0.96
